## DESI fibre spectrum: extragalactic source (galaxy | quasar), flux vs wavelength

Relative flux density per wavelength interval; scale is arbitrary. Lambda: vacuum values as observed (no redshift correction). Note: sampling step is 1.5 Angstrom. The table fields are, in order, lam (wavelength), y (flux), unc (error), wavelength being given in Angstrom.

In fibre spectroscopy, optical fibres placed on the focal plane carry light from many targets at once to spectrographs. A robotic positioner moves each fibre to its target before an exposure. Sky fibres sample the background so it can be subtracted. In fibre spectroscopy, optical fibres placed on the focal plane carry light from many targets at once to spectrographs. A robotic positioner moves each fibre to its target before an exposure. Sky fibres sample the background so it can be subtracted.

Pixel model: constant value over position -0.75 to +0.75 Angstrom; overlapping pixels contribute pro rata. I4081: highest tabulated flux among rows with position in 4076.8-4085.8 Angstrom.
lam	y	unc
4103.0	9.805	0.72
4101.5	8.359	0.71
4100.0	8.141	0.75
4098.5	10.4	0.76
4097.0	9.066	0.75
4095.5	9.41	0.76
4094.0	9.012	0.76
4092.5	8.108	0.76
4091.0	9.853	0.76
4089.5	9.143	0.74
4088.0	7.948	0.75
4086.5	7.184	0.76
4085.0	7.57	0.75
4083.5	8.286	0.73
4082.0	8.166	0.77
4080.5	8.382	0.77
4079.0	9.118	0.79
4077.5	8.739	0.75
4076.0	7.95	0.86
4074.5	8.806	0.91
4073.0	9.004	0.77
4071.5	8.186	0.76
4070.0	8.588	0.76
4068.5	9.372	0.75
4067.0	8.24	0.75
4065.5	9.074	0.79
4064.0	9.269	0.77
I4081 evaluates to 9.118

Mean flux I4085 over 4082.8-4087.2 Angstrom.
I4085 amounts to 7.68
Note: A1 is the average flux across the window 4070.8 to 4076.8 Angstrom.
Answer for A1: 8.49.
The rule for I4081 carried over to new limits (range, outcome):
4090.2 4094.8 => 9.853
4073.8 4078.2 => 8.806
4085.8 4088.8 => 7.948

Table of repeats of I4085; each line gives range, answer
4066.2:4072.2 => 8.6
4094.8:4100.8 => 9.25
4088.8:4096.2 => 9.1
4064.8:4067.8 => 8.66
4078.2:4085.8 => 8.3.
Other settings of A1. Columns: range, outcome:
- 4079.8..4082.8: 8.27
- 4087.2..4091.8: 8.95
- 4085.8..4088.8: 7.6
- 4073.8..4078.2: 8.49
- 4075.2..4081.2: 8.55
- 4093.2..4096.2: 9.19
